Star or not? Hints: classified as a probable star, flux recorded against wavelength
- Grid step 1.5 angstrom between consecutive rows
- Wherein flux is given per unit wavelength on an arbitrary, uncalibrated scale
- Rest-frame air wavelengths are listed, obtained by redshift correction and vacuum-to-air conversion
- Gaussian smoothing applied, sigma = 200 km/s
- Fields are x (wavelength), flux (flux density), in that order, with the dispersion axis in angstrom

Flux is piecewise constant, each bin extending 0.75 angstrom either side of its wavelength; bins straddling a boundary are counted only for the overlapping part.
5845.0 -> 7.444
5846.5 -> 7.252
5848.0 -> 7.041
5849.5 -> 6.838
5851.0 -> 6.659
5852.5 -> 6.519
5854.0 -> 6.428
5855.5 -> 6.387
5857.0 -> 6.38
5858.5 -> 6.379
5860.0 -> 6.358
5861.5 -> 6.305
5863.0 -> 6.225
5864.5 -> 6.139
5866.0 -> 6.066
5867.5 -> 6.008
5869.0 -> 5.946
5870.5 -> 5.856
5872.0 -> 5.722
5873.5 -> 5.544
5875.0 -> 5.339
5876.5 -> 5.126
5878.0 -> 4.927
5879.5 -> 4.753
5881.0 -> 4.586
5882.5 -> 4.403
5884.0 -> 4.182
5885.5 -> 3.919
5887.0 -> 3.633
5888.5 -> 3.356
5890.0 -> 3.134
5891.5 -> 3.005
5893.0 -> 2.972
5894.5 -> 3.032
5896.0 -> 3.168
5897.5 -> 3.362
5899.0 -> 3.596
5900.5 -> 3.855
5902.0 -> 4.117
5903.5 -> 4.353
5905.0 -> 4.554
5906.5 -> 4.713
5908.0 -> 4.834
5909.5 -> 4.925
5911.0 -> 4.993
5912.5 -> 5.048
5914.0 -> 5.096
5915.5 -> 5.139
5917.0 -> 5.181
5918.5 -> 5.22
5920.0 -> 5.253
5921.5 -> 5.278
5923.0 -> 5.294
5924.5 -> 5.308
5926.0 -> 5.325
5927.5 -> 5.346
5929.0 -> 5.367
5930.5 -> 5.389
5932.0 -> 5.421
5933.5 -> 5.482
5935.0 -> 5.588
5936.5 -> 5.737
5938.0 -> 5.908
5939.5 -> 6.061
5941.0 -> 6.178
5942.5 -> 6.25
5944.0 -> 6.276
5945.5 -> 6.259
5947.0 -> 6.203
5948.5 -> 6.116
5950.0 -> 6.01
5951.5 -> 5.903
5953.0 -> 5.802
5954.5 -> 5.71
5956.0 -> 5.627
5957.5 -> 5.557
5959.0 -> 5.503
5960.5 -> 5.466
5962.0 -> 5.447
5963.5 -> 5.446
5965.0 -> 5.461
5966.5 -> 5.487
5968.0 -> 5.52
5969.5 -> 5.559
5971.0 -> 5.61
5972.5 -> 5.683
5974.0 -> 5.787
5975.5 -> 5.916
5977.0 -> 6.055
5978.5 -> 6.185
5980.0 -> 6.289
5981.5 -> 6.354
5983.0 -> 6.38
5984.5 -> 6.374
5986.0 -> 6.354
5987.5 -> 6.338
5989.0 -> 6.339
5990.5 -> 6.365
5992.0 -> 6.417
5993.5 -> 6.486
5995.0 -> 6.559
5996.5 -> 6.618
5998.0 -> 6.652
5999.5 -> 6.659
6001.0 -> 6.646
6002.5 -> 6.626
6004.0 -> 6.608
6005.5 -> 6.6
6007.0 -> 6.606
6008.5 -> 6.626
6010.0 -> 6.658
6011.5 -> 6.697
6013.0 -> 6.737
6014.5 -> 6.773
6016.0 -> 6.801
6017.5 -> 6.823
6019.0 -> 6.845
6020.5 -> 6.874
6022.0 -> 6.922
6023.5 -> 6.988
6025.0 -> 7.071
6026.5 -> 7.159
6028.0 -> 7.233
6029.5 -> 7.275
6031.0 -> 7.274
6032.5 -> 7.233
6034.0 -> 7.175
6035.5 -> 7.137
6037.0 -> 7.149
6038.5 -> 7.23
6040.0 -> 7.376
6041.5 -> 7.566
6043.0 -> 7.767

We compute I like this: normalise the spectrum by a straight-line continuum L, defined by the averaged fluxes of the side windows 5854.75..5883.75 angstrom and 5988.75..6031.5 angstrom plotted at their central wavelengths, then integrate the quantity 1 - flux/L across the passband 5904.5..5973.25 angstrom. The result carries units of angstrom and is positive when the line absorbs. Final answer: 7.8 angstrom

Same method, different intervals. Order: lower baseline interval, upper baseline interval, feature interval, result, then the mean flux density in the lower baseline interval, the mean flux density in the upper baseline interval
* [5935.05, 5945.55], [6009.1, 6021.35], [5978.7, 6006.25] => 0.3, 6.05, 6.78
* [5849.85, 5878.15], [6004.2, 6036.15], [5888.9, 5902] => 6.1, 6.05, 6.92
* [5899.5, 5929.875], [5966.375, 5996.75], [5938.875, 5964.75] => -1.2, 4.95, 6.13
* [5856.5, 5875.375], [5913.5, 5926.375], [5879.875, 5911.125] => 9.3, 6.03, 5.23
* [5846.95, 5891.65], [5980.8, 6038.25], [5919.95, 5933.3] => 1.5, 5.48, 6.75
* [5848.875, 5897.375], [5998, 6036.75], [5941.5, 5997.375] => 2.7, 5.14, 6.88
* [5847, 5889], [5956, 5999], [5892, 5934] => 8.0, 5.63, 6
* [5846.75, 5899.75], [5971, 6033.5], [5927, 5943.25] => 0.4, 5.14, 6.6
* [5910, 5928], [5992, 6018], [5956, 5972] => 1.2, 5.2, 6.65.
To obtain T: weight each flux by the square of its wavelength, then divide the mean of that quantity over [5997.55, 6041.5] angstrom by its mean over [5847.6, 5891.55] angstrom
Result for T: 1.33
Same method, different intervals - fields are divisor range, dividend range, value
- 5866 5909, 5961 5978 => 1.32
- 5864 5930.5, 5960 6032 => 1.41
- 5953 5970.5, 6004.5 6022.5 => 1.24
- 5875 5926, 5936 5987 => 1.37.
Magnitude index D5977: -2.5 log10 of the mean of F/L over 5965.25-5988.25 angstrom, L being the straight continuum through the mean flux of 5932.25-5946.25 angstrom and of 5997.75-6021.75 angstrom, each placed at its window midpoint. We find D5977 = 0.066 mag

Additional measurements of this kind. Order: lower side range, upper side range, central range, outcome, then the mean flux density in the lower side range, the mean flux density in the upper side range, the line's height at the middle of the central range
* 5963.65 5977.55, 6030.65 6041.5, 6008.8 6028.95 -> -0.01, 5.66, 7.25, 6.83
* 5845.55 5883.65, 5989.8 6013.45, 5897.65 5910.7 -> 0.38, 5.96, 6.6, 6.14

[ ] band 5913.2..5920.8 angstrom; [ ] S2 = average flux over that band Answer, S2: 5.18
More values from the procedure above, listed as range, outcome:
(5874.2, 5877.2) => 5.24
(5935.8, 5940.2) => 5.9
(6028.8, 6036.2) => 7.22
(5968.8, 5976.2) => 5.71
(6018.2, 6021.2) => 6.86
